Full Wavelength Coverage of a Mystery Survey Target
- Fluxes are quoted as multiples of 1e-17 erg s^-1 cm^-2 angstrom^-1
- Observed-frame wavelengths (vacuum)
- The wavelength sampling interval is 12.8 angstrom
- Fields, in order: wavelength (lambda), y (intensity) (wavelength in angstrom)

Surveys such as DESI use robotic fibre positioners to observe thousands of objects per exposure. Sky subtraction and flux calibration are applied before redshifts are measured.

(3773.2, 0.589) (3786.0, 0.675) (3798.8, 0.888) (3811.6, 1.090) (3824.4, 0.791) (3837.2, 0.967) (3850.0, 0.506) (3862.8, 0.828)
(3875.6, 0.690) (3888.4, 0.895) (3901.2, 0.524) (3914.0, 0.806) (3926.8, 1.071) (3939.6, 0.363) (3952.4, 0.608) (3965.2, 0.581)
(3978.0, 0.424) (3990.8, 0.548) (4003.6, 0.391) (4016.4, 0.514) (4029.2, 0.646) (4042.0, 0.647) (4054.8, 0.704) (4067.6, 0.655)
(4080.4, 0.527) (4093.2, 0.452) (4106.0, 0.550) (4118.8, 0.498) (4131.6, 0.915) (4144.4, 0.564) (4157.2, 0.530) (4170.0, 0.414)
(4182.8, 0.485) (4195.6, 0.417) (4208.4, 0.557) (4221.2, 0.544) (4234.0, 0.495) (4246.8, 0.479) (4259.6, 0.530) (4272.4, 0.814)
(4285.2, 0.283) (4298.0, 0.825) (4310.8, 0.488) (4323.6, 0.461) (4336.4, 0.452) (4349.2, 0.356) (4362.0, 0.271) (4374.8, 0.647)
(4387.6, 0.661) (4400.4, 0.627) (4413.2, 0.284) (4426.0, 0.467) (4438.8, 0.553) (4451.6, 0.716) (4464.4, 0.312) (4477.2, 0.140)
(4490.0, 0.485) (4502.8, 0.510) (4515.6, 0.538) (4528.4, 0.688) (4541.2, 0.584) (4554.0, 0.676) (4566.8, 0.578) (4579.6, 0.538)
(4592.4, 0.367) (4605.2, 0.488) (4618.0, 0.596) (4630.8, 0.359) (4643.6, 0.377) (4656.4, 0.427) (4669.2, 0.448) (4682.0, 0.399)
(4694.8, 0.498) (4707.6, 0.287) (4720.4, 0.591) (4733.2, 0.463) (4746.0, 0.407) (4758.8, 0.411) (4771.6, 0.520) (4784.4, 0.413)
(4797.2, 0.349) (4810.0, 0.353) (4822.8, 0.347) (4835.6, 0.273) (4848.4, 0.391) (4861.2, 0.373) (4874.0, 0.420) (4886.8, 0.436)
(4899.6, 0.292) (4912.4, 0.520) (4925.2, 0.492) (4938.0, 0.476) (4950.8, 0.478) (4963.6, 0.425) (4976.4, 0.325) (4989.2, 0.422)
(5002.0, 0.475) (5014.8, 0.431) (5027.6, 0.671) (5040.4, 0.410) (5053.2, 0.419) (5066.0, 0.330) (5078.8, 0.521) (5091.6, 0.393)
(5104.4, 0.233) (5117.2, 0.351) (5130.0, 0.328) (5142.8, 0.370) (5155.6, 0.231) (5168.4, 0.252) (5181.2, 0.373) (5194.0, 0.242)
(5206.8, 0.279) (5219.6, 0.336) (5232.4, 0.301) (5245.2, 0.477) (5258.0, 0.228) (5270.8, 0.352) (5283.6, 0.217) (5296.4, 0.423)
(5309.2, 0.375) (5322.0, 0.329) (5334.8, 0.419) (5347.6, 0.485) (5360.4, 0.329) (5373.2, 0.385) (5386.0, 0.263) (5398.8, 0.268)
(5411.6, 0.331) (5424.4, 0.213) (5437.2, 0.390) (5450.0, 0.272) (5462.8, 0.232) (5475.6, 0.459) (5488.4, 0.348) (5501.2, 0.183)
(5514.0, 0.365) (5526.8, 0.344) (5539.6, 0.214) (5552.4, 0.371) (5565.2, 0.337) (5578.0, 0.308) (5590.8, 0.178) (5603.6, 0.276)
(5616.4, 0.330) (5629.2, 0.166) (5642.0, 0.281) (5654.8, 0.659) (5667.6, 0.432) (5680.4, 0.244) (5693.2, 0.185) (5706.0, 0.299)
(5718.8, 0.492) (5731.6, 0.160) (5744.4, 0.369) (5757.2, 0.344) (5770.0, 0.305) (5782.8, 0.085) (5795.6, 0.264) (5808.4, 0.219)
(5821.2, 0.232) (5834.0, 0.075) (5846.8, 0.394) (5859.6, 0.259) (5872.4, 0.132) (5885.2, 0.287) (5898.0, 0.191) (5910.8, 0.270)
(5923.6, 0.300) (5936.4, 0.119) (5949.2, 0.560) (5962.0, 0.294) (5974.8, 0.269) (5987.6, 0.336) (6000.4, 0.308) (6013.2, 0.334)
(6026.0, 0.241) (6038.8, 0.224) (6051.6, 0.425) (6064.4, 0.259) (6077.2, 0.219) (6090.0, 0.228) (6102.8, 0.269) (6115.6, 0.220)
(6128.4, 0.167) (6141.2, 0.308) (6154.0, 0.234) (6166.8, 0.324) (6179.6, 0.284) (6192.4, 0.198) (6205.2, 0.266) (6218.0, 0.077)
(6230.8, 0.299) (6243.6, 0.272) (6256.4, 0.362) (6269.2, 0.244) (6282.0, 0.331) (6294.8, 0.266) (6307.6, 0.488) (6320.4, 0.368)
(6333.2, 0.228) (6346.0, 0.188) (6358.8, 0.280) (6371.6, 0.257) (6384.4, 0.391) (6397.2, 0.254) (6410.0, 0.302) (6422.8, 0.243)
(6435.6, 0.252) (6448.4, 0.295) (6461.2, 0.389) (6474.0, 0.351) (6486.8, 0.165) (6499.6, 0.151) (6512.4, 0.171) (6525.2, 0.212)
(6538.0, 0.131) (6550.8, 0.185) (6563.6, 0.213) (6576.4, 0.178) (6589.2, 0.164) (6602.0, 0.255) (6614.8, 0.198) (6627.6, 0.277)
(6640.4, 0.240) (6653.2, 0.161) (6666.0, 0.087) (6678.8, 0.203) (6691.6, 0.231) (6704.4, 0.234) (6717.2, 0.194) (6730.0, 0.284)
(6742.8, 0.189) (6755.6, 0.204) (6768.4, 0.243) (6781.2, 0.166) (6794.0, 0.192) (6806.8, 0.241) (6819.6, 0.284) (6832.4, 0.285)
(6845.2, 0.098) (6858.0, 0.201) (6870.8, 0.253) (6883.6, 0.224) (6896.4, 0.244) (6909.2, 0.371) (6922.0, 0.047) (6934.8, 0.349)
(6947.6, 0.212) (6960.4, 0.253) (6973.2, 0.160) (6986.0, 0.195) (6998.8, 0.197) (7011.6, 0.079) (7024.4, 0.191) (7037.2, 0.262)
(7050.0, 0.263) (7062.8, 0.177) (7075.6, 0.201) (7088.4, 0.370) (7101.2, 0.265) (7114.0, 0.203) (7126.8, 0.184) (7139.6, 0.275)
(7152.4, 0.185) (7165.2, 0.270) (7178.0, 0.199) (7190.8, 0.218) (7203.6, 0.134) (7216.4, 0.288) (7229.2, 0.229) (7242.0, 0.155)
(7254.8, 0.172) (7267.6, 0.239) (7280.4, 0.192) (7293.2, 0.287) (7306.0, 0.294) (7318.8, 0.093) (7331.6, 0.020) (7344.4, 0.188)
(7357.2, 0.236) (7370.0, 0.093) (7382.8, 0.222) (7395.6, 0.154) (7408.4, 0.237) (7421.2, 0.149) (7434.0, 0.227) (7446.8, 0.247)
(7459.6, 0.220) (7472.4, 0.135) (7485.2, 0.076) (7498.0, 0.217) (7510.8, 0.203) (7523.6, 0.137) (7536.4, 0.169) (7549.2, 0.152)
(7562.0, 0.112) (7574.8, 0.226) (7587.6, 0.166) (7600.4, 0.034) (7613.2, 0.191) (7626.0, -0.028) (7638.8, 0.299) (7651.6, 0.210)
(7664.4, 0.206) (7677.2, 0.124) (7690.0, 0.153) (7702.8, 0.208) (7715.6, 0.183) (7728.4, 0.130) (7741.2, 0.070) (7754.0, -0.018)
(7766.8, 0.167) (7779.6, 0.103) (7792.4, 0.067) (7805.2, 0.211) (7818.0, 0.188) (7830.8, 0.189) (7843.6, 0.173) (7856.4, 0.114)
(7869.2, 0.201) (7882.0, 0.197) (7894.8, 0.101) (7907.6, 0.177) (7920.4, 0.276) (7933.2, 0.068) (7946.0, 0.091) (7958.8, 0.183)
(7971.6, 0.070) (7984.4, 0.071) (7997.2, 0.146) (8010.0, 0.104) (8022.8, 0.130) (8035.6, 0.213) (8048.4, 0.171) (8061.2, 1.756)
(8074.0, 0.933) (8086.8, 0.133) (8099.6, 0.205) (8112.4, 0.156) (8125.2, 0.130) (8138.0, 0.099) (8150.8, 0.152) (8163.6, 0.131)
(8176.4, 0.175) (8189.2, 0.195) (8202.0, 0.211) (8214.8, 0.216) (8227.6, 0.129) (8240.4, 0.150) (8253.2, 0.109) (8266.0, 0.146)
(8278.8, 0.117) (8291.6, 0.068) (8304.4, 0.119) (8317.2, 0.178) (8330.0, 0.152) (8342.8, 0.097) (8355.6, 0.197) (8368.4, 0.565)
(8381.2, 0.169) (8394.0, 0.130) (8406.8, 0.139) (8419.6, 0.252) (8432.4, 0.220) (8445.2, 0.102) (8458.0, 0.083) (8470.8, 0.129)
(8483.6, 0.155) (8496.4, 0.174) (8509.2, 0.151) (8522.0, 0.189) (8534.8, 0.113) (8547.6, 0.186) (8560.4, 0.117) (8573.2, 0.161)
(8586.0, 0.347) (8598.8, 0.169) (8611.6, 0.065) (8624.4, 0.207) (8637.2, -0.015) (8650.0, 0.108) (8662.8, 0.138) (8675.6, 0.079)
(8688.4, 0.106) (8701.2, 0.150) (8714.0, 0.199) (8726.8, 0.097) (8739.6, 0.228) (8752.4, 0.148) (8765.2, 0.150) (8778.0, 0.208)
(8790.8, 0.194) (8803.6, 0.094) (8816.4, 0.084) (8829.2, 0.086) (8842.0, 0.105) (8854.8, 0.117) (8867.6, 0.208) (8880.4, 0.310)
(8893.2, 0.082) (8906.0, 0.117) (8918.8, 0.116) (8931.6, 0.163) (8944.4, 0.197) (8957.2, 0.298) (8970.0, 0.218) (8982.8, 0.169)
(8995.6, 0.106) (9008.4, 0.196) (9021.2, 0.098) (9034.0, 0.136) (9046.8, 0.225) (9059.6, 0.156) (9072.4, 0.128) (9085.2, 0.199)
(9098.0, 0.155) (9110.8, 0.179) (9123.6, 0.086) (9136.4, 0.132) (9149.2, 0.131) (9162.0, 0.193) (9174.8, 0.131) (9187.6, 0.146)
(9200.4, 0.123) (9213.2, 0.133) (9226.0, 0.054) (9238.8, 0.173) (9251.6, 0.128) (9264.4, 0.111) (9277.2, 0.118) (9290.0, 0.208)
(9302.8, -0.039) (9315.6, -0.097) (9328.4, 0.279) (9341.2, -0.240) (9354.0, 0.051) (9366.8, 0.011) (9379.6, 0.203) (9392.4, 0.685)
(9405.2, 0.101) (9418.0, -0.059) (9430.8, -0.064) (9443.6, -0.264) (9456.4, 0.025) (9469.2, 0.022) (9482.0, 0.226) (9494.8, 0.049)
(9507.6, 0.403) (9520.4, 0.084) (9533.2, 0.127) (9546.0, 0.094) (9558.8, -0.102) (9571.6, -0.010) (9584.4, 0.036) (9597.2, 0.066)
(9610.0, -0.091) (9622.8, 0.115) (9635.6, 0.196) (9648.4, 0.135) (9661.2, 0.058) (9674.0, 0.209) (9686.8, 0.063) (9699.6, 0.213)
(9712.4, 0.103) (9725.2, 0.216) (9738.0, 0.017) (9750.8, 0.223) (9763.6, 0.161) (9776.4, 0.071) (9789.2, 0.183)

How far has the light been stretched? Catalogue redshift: 1.16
